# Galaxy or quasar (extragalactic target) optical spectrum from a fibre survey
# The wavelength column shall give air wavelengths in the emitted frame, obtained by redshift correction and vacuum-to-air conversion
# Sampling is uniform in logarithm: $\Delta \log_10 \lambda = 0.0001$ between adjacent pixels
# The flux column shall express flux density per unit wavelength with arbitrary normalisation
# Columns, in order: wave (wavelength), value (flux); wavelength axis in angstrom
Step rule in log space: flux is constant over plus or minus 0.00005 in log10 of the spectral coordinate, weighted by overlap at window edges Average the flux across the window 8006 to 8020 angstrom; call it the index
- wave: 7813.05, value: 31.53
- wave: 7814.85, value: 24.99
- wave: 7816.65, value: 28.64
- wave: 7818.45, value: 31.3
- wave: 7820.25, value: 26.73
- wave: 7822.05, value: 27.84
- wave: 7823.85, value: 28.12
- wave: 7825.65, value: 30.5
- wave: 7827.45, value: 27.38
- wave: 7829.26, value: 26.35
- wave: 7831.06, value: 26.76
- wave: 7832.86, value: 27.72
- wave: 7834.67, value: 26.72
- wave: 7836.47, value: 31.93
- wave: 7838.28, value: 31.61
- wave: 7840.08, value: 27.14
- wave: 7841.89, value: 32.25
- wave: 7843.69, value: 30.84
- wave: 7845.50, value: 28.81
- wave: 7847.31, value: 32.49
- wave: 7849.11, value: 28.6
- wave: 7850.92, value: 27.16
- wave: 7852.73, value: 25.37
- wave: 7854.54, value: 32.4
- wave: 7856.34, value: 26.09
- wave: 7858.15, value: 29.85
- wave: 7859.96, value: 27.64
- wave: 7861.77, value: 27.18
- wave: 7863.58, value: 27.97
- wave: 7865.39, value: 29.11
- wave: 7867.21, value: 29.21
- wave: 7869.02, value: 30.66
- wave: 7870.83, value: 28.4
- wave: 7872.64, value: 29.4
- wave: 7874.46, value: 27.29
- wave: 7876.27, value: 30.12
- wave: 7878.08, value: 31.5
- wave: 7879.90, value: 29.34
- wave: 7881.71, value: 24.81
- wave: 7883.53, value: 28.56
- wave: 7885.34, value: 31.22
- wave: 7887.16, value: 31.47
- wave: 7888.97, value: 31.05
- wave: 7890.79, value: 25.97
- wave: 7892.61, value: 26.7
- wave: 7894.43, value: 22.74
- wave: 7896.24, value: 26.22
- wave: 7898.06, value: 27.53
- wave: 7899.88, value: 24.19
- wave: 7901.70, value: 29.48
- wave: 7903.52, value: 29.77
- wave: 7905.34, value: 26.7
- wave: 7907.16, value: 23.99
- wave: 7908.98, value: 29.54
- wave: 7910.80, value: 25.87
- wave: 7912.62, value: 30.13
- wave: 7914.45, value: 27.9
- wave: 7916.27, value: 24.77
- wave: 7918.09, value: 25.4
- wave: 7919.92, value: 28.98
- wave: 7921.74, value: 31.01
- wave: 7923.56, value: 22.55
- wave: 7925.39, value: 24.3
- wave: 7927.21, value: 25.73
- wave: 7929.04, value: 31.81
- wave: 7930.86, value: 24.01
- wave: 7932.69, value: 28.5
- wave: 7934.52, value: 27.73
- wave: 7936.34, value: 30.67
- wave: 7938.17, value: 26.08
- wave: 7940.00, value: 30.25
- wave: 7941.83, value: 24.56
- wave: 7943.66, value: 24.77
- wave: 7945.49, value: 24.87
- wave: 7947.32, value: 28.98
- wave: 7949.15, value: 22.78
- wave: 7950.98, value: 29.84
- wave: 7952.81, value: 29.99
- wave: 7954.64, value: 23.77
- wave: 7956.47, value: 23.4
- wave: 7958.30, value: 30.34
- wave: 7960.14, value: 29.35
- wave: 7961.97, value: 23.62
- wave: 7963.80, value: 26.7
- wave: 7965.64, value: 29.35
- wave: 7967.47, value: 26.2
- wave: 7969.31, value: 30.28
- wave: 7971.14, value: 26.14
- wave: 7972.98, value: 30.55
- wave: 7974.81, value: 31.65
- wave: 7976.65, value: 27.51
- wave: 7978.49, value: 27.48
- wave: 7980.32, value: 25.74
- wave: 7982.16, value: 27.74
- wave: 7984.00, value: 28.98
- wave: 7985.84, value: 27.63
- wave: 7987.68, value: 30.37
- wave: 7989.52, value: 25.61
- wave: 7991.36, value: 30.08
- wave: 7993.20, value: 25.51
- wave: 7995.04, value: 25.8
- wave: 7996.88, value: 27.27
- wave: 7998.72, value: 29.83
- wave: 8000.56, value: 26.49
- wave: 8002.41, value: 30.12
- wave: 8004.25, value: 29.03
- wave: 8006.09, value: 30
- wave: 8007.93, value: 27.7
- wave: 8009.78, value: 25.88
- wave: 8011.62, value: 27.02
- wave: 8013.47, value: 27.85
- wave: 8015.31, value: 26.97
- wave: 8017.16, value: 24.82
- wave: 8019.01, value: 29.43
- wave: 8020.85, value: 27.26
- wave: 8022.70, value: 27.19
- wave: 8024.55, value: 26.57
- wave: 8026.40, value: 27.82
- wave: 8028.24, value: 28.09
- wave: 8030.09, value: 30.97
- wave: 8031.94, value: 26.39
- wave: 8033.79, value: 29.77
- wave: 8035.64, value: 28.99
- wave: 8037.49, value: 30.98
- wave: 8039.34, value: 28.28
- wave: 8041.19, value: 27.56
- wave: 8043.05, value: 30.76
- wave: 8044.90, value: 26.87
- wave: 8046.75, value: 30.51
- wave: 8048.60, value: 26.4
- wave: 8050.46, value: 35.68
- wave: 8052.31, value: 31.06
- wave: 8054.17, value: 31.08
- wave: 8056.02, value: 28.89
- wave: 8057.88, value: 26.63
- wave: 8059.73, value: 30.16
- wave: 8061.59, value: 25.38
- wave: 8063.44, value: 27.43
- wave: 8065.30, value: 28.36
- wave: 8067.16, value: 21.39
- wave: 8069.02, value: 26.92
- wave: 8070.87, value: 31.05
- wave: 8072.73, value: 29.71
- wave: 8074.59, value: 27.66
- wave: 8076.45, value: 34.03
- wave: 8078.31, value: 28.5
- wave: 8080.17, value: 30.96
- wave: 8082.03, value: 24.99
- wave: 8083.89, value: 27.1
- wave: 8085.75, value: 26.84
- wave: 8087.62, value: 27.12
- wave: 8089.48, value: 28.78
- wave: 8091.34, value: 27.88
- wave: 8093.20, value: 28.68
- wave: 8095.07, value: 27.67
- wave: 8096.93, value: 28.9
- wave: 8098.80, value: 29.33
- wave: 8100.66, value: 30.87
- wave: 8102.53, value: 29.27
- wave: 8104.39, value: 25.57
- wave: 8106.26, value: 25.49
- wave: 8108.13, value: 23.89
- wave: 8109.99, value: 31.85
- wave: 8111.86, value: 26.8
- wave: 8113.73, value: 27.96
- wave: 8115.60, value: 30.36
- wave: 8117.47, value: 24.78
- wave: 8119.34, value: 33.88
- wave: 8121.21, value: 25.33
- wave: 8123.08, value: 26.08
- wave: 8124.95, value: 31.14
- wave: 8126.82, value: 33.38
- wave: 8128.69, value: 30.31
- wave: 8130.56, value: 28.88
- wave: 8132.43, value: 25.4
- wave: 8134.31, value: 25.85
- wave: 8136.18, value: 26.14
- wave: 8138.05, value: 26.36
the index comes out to 27.3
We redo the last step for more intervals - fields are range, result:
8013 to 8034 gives 27.7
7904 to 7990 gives 27.3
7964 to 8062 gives 28.3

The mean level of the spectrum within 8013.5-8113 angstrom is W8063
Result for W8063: 28.3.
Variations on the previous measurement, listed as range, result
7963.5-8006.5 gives 28.2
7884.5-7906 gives 27.8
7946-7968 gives 27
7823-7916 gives 28.4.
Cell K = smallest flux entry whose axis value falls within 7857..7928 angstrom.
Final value 22.55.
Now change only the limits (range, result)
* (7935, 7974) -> 22.78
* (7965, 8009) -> 25.51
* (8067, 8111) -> 21.39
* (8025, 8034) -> 26.39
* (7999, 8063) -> 24.82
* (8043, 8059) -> 26.4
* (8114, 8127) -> 24.78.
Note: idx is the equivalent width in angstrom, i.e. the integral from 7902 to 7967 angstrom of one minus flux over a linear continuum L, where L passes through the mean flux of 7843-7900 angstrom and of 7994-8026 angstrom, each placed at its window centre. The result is 2.3 angstrom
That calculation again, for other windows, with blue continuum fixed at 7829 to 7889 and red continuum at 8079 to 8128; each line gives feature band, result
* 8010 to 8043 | 0.6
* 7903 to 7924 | 1.2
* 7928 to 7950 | 1.3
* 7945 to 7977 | 1.3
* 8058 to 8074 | 0.5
